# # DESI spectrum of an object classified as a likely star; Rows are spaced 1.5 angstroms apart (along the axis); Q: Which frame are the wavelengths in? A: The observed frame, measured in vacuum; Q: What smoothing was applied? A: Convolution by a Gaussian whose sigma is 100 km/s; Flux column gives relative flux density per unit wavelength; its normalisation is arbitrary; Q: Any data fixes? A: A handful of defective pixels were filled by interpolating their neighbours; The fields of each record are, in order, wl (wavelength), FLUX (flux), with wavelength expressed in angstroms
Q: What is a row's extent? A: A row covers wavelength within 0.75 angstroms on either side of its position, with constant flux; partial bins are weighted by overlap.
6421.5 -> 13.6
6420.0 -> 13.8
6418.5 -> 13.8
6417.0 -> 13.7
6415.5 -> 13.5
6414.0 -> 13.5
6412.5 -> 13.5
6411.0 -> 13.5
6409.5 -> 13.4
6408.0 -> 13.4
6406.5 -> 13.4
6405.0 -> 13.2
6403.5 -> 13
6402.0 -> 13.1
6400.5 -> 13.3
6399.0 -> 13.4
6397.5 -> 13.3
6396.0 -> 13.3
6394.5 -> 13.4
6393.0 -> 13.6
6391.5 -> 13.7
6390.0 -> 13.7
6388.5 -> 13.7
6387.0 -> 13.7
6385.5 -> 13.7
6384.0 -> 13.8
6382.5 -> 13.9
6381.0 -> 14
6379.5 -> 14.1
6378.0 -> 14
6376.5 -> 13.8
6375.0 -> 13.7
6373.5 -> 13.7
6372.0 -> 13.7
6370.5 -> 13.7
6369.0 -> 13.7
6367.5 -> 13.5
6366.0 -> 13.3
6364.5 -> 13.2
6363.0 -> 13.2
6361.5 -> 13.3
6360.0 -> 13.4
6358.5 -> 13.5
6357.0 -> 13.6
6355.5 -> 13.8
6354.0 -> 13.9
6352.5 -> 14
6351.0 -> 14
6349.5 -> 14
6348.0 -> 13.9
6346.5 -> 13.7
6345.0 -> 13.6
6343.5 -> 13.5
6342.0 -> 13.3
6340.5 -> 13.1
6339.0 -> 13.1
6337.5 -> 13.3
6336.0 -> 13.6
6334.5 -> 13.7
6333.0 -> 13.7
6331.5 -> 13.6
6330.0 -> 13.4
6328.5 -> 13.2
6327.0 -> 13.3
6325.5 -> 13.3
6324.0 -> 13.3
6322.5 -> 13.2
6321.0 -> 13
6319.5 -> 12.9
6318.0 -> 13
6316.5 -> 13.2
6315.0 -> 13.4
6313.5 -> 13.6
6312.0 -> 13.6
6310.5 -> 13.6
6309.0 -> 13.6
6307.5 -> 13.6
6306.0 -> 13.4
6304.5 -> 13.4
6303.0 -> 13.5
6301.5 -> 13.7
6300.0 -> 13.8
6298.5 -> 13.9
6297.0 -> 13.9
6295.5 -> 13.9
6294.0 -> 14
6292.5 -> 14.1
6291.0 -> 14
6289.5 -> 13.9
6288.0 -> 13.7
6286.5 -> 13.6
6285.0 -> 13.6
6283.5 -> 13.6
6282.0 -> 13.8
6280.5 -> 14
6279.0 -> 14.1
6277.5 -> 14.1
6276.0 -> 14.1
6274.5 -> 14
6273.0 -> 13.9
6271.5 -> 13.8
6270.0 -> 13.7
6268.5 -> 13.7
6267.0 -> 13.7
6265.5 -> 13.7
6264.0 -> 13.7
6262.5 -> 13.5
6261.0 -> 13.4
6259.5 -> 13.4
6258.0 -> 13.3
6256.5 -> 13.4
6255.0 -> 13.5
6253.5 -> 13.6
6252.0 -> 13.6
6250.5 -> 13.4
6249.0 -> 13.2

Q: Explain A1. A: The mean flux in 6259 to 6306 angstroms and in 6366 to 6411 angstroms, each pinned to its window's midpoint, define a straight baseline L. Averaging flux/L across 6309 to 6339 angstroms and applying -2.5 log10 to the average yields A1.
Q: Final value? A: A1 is 0.03 mag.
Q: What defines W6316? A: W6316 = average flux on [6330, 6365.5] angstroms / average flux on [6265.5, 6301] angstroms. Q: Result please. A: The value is 1.0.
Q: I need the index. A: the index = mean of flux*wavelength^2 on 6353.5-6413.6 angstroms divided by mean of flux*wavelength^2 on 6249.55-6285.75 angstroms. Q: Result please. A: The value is 1.03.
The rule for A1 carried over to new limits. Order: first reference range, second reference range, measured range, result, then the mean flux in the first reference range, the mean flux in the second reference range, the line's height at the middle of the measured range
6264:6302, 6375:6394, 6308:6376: 0.026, 13.8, 13.8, 13.8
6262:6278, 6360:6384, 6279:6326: 0.013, 13.8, 13.6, 13.8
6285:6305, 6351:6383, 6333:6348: 0.020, 13.8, 13.7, 13.7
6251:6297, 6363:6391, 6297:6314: 0.009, 13.7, 13.7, 13.7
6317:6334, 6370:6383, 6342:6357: -0.019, 13.3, 13.8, 13.5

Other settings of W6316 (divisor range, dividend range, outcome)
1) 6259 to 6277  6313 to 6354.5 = 0.98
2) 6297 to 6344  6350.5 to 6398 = 1.02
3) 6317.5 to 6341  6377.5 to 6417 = 1.02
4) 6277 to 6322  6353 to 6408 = 0.99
